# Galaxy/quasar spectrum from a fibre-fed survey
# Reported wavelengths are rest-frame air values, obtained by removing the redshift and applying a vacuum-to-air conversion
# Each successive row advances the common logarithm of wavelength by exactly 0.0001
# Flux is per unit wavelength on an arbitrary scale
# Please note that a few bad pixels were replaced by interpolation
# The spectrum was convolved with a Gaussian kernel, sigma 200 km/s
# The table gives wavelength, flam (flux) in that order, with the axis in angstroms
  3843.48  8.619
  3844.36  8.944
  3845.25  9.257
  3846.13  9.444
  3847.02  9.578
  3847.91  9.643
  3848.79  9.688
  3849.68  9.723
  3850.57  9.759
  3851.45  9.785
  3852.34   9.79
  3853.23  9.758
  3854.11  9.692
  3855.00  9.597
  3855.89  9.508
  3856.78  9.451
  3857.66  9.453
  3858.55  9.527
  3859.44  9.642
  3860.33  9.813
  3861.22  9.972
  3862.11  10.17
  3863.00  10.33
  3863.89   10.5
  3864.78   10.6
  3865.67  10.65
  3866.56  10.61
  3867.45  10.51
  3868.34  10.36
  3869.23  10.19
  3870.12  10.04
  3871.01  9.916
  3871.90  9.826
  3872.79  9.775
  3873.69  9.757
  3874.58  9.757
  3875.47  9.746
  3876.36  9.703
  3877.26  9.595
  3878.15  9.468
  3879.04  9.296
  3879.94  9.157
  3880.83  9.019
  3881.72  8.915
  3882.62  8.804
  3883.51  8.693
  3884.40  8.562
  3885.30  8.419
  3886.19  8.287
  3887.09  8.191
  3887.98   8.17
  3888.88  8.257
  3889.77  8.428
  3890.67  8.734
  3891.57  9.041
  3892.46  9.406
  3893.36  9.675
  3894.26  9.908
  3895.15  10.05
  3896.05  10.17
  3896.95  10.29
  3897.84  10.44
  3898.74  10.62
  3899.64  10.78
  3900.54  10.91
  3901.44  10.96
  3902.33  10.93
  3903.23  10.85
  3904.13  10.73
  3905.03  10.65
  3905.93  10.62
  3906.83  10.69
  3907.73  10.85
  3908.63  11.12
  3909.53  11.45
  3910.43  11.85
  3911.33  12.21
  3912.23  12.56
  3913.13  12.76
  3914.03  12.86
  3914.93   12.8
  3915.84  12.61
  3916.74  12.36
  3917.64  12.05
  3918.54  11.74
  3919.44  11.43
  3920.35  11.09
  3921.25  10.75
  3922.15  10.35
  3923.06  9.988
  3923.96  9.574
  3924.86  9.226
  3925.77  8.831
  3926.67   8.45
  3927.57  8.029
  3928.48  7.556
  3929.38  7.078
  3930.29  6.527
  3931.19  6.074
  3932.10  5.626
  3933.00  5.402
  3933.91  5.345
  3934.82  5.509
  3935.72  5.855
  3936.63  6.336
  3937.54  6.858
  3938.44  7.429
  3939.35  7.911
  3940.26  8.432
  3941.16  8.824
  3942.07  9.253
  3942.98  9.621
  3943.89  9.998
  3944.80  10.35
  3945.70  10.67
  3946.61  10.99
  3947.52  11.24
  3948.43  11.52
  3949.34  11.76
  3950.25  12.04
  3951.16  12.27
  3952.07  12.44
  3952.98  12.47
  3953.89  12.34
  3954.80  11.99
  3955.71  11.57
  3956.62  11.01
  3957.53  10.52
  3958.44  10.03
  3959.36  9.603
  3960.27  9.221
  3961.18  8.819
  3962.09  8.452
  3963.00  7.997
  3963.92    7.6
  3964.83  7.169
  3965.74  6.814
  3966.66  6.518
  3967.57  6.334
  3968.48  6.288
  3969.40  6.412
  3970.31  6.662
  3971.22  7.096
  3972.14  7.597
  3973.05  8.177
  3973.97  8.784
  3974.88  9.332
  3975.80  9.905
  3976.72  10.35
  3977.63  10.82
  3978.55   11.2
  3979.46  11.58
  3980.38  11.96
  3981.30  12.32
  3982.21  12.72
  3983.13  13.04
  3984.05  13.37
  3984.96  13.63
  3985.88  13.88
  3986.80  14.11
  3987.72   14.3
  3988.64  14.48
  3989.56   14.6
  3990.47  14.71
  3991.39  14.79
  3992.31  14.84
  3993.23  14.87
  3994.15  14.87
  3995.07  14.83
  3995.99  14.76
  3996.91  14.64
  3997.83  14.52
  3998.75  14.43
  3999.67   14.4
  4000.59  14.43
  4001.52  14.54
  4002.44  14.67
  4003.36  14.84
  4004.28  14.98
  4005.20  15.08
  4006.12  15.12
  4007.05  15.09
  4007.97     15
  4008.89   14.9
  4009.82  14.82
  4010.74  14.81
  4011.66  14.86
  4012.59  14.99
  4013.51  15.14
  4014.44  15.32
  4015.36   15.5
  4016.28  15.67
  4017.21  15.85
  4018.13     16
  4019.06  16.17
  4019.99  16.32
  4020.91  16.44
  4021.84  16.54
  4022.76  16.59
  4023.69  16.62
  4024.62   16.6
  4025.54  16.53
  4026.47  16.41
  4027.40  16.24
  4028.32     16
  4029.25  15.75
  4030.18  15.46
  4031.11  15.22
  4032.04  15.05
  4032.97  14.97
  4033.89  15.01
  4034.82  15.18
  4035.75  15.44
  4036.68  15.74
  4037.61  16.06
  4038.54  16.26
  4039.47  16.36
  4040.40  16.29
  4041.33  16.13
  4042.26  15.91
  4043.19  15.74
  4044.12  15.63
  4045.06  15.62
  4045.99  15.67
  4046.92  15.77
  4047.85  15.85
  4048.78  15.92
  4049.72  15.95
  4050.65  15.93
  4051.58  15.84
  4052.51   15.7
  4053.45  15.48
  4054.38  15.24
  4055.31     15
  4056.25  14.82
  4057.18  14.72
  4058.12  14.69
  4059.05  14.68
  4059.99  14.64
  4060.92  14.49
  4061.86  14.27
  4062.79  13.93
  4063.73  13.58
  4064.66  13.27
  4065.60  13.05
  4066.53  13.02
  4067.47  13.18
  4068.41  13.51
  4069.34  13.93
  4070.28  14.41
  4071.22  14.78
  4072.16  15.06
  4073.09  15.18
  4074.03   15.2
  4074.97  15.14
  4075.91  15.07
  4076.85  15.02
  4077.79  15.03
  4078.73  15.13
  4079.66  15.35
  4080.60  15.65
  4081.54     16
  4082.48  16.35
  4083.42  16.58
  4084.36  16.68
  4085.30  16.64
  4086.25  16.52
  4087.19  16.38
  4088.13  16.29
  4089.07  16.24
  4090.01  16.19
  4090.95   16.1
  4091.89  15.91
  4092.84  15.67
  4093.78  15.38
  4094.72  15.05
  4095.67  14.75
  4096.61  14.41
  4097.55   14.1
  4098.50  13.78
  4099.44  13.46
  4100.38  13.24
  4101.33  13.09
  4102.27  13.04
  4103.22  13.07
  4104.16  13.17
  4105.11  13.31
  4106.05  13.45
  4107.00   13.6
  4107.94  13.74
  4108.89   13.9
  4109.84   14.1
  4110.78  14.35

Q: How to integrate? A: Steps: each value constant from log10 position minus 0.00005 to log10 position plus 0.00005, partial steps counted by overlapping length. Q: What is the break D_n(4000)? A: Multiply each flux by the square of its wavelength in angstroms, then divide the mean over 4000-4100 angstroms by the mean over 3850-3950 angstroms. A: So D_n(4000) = 1.70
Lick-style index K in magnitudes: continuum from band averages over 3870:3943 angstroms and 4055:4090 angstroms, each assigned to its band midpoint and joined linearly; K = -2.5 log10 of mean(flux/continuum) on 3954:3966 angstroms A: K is 0.192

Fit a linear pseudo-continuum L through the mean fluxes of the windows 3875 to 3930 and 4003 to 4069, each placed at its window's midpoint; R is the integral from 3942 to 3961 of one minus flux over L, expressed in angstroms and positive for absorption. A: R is 1.59 angstroms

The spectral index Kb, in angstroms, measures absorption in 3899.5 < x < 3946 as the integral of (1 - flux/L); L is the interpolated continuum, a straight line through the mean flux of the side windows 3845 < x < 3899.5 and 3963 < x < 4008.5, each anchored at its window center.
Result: 4.3 angstroms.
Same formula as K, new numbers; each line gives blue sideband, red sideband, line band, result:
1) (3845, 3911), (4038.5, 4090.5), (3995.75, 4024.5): -0.12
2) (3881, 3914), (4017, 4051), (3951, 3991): 0.26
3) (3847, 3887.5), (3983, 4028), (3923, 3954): 0.37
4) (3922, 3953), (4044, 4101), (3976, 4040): -0.22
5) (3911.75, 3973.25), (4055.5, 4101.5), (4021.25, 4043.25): -0.22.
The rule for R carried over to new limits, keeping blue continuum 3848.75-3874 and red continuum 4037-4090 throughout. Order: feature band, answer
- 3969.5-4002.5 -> 1.8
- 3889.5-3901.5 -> 1.0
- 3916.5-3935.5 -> 4.9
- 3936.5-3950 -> 2.9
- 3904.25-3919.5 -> -0.7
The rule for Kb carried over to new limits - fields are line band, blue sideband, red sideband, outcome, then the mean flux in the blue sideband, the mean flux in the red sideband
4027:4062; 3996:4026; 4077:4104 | -0.50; 15.4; 15.2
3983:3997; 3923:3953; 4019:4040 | -1.68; 8.74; 16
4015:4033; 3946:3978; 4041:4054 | -2.54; 9.49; 15.8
